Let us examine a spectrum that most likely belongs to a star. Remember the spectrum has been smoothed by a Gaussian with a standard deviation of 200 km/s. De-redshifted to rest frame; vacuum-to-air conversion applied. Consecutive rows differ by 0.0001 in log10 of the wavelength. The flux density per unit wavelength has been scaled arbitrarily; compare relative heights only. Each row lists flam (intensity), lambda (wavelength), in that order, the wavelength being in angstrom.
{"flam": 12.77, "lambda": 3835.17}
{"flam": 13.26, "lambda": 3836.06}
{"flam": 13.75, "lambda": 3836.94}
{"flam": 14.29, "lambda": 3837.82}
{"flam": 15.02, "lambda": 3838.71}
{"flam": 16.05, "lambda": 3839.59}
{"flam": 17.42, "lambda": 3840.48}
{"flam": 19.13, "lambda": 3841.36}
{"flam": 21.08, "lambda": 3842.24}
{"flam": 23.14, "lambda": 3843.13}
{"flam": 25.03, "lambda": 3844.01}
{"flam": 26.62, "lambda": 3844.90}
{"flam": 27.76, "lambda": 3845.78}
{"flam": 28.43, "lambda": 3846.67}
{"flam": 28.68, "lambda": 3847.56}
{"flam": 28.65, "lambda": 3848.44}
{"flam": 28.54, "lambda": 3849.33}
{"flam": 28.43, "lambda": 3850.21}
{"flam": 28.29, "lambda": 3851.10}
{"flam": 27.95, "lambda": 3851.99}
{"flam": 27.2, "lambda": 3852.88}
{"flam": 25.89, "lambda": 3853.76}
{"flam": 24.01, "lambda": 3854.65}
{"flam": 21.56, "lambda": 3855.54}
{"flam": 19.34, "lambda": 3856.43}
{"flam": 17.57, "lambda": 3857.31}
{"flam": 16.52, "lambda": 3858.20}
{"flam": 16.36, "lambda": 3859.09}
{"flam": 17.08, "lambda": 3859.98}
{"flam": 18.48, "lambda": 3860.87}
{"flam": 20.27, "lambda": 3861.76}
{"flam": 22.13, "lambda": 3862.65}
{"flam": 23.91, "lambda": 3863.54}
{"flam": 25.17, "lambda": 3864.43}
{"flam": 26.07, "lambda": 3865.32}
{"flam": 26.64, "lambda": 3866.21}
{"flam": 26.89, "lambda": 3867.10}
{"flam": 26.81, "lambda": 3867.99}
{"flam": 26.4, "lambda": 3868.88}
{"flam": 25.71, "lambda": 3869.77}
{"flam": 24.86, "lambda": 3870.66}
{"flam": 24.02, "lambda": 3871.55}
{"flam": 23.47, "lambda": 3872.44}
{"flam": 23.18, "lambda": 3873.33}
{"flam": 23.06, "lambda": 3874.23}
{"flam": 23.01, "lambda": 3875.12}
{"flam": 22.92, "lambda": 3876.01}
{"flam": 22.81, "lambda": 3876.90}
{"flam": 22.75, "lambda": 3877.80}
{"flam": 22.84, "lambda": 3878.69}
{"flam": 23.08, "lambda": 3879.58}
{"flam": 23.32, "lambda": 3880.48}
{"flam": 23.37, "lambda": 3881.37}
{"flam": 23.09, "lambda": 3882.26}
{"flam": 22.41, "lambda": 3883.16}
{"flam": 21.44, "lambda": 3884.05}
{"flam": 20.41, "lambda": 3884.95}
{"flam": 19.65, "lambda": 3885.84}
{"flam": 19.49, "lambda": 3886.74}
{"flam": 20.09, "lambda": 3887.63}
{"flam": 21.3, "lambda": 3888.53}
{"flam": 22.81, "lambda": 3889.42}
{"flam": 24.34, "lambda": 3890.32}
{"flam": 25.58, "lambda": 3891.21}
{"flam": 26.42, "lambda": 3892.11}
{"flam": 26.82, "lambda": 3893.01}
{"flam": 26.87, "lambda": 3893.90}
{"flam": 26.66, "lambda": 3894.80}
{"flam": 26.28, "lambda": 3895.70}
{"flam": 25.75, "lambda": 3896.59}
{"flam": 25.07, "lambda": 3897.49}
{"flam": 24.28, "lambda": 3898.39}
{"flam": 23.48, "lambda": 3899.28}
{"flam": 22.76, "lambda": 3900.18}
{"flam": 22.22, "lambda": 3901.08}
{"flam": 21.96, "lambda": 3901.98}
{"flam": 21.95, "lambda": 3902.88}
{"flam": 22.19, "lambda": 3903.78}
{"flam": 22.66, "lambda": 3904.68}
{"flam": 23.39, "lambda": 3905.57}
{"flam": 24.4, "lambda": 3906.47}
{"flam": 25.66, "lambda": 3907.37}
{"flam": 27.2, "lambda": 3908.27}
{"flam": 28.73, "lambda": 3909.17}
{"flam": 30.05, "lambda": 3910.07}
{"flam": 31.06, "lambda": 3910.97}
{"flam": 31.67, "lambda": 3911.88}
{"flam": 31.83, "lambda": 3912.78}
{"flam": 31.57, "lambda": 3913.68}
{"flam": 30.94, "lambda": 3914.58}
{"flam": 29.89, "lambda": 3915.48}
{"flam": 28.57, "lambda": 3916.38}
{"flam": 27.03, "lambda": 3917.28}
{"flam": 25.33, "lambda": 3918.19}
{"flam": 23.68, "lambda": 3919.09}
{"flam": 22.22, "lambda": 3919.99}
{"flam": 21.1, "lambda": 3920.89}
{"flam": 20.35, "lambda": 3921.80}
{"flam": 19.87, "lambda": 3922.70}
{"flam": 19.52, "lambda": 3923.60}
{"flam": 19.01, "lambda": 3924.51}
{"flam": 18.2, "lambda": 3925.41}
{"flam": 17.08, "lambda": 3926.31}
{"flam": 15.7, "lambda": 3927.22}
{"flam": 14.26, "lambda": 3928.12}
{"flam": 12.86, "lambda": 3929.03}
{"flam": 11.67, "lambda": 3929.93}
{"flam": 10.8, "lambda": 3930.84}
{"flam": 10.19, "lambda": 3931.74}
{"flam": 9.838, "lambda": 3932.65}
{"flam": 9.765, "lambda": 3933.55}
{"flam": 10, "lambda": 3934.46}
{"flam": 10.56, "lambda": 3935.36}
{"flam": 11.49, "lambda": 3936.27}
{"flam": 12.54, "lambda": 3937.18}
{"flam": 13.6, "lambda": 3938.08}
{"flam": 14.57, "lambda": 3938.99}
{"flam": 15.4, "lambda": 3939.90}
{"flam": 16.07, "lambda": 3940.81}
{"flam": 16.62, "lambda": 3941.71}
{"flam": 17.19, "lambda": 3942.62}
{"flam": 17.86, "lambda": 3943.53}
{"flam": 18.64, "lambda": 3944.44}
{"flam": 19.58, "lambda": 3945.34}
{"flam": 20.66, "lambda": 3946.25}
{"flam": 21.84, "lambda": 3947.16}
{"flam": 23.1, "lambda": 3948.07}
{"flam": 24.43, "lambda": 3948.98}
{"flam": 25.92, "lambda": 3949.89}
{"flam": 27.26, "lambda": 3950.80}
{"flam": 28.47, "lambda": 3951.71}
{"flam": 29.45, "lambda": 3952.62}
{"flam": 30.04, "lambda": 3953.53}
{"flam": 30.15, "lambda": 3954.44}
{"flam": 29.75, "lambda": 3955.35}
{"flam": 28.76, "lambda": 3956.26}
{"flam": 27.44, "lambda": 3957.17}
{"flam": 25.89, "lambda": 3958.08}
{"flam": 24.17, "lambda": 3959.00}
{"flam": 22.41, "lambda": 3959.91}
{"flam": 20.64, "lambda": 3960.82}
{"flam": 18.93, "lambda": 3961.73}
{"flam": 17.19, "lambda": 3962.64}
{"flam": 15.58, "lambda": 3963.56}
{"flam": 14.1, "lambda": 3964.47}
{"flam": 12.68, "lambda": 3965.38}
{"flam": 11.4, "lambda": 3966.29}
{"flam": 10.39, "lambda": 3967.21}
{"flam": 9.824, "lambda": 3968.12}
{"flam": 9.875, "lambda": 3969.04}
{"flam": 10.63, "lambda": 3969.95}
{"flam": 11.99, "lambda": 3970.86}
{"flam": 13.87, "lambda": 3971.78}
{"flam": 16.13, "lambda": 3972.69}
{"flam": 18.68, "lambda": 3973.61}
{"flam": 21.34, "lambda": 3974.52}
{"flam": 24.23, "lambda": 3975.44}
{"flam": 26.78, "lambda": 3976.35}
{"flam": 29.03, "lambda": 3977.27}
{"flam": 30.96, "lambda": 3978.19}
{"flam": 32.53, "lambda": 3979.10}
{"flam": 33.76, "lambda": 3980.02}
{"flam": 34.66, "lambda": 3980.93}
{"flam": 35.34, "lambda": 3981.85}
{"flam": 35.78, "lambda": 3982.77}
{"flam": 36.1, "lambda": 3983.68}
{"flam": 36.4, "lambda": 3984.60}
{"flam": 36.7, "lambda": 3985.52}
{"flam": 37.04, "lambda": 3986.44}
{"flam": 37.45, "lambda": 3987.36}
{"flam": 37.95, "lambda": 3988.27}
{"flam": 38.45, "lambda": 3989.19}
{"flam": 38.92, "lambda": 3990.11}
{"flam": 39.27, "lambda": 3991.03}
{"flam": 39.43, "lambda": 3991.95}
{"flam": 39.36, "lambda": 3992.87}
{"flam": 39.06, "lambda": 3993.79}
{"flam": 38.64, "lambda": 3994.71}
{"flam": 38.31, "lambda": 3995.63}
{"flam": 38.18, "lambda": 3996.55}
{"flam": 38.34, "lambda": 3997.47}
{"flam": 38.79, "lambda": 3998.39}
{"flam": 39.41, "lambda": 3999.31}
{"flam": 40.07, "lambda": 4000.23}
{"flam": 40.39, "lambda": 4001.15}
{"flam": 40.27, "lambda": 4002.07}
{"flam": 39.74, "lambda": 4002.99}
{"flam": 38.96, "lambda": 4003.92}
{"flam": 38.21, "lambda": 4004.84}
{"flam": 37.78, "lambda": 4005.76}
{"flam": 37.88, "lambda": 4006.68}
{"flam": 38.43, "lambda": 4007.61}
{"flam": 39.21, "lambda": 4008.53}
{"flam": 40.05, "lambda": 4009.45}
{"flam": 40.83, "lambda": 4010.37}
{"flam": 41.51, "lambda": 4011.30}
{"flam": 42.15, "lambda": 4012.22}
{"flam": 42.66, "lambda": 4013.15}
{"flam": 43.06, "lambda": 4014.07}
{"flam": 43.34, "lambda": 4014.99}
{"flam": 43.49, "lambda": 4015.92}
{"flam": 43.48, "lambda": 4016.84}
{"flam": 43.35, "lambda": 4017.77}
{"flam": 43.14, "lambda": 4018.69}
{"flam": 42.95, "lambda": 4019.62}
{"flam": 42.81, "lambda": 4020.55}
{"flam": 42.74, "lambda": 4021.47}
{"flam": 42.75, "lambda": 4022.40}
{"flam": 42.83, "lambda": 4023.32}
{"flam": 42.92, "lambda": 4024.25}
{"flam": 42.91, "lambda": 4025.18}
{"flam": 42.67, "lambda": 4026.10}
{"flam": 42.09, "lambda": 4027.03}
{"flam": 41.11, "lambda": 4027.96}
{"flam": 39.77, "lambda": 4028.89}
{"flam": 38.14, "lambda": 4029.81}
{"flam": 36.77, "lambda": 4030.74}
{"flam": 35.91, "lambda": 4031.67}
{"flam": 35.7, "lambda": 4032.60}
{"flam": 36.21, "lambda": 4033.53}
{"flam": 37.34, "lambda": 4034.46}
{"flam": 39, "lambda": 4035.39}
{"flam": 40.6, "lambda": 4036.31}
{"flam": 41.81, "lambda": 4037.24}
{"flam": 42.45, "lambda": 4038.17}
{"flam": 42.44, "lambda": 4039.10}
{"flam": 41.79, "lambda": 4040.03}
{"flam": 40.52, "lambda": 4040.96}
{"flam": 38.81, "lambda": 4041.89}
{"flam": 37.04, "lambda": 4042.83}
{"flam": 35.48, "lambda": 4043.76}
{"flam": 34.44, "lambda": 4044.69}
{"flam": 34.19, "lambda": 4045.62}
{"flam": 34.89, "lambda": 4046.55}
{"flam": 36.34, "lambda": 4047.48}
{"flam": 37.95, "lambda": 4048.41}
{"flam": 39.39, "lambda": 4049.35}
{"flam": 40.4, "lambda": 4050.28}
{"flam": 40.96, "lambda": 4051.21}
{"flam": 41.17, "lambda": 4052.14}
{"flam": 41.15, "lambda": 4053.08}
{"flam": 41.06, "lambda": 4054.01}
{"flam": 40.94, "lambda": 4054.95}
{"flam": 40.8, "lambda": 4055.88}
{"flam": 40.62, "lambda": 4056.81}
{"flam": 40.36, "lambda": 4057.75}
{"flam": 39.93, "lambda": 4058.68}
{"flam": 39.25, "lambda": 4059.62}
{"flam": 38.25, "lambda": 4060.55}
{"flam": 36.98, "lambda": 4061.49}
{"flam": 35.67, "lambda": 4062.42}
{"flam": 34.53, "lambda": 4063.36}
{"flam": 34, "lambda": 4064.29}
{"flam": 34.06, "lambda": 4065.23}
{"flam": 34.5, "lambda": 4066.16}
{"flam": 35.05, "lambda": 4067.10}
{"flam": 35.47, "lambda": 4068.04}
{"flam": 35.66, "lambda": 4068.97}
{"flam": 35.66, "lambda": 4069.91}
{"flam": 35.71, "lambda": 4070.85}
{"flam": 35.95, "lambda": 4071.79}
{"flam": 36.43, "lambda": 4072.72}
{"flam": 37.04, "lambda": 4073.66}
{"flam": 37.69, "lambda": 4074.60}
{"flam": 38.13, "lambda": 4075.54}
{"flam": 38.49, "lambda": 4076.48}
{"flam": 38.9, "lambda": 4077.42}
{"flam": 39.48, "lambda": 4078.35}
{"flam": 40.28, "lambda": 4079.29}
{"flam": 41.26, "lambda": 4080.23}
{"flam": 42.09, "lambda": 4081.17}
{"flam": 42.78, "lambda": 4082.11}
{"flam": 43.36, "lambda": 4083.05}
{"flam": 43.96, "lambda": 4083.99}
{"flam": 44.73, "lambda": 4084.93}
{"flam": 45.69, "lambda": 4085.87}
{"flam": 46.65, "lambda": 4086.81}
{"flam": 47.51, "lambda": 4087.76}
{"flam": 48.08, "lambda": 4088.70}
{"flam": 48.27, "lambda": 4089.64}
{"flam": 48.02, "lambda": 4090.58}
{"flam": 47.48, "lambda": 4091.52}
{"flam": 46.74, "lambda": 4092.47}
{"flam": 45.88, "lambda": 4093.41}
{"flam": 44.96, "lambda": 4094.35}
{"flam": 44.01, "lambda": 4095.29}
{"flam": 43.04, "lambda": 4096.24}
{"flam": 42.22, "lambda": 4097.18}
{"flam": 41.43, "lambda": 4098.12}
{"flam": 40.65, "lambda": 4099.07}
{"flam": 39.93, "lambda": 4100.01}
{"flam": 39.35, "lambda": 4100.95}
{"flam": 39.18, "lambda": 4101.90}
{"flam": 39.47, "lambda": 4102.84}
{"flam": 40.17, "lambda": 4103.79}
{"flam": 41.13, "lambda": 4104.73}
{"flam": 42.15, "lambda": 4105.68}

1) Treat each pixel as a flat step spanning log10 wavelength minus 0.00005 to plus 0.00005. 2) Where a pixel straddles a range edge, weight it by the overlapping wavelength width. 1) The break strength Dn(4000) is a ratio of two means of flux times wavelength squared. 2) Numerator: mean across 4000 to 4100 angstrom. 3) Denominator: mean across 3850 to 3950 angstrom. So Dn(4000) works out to 1.99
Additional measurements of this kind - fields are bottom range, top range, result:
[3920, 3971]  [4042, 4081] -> 2.21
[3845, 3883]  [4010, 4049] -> 1.82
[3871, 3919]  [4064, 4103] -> 1.82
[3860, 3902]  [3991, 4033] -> 1.83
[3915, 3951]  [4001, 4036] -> 2.35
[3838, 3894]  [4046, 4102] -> 1.93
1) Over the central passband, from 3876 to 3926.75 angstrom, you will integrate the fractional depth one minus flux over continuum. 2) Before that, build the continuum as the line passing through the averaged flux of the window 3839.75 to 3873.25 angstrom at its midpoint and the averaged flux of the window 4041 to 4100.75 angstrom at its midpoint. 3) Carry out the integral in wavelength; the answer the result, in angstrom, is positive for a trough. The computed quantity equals 5.74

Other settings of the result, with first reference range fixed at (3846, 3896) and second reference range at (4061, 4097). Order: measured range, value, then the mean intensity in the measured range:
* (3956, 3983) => 8.91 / 21.3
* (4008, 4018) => -1.91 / 42.1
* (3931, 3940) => 5.40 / 11.6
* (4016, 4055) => -3.07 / 40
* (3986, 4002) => -2.40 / 38.8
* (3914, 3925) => 1.44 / 24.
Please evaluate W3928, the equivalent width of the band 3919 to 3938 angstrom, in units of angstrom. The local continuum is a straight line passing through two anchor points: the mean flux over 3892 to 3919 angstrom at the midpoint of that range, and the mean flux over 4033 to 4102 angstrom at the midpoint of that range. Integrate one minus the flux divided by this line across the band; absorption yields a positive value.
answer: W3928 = 8.8 angstrom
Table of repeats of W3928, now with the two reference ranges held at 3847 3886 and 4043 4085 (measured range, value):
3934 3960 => 7.5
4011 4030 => -4.0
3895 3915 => 0.2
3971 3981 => 2.2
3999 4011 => -1.9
